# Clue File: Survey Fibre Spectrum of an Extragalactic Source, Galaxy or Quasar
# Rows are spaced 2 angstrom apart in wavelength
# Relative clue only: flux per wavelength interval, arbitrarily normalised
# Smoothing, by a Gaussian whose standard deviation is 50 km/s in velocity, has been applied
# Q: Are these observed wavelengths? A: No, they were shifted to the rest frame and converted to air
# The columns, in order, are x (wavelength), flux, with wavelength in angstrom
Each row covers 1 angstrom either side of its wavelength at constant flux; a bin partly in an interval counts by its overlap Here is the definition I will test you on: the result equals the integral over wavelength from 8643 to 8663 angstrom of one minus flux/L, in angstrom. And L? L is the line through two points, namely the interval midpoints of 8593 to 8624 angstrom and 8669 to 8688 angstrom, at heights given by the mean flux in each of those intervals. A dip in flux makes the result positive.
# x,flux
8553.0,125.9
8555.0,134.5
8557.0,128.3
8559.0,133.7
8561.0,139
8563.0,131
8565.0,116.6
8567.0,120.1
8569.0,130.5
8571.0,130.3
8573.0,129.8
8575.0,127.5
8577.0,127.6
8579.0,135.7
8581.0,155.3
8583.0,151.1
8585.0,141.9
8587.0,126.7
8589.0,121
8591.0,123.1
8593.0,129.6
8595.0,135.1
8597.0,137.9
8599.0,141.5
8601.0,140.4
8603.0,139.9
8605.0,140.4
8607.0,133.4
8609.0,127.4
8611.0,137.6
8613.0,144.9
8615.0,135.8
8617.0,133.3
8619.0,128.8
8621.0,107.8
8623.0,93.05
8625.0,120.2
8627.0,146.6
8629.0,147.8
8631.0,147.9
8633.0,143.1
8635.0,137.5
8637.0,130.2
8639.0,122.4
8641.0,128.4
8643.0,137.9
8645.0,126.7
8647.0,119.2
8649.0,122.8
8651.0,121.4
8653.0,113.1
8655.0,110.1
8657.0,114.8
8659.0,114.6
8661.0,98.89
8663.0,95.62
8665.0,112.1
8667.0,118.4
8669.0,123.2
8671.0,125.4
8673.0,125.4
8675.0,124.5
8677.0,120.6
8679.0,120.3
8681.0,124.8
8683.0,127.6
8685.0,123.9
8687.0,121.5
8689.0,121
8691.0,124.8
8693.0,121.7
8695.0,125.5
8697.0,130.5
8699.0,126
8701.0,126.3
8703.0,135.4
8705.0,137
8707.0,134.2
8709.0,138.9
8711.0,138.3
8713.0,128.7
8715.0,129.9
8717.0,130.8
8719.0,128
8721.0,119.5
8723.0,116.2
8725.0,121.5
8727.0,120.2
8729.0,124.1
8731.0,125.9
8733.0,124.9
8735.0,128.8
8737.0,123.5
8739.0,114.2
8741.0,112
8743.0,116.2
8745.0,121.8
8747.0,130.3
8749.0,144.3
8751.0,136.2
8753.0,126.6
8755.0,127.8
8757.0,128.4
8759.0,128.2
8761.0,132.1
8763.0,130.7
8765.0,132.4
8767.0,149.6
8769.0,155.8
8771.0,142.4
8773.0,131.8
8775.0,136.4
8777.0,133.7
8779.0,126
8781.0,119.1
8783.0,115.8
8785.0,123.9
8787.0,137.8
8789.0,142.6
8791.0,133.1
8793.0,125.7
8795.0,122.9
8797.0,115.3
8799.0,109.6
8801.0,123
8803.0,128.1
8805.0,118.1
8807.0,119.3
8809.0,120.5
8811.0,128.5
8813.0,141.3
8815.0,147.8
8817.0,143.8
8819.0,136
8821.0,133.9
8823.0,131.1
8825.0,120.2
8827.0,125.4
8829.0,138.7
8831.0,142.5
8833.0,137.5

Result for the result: 1.7 angstrom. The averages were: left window 132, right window 124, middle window 116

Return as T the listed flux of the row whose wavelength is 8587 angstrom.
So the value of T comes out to 126.7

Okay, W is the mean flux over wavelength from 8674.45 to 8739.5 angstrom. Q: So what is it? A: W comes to 126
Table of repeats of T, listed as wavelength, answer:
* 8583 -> 151.1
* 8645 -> 126.7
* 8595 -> 135.1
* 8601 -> 140.4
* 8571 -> 130.3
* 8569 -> 130.5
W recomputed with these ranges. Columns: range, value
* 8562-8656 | 131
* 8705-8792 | 129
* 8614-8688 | 123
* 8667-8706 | 125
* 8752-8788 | 132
